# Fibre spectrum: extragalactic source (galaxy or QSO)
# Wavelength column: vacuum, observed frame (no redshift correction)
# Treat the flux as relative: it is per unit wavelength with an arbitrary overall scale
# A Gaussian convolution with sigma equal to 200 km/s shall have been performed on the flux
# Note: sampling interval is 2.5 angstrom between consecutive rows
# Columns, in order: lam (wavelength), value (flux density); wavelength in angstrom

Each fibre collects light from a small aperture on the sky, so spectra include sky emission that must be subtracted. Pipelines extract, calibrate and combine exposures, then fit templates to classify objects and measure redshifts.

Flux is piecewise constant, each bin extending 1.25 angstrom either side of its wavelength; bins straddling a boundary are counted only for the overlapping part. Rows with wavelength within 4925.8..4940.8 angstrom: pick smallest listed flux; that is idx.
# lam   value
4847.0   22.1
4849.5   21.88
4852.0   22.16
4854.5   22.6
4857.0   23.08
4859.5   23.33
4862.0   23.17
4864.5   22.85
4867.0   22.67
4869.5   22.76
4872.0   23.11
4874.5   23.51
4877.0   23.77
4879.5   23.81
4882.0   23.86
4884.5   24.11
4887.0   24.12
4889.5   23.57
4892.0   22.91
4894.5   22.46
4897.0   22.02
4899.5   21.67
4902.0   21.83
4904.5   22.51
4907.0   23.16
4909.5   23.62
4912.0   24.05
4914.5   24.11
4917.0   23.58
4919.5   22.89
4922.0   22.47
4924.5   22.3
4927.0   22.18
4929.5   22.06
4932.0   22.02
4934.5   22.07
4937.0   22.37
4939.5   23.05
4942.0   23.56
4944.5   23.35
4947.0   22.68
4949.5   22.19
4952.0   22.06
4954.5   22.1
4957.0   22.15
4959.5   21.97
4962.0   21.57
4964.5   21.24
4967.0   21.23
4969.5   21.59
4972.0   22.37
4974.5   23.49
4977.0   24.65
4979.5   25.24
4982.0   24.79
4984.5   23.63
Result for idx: 22.02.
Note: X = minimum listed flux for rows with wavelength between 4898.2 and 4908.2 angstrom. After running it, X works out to 21.67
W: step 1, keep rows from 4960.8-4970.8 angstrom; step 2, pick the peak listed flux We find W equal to 21.59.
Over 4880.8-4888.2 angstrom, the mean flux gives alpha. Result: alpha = 24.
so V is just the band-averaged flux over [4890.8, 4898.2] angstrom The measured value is 22.5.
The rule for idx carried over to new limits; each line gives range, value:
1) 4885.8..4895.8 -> 22.46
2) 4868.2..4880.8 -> 22.76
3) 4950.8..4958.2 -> 22.06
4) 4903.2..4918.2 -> 22.51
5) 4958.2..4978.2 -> 21.23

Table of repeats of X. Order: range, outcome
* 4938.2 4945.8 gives 23.05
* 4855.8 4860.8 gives 23.08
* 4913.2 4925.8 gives 22.3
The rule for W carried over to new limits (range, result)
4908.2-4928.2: 24.11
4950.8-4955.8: 22.1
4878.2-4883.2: 23.86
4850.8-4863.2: 23.33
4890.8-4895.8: 22.91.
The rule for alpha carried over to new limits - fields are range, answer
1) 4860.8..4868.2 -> 22.9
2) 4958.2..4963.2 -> 21.8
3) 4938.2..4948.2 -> 23.2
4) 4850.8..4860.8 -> 22.8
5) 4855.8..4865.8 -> 23.1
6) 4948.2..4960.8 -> 22.1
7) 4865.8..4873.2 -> 22.8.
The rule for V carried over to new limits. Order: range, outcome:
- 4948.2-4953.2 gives 22.1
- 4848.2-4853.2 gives 22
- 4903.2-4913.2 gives 23.3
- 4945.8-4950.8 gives 22.4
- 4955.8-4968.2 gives 21.6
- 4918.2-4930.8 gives 22.4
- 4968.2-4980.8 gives 23.5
